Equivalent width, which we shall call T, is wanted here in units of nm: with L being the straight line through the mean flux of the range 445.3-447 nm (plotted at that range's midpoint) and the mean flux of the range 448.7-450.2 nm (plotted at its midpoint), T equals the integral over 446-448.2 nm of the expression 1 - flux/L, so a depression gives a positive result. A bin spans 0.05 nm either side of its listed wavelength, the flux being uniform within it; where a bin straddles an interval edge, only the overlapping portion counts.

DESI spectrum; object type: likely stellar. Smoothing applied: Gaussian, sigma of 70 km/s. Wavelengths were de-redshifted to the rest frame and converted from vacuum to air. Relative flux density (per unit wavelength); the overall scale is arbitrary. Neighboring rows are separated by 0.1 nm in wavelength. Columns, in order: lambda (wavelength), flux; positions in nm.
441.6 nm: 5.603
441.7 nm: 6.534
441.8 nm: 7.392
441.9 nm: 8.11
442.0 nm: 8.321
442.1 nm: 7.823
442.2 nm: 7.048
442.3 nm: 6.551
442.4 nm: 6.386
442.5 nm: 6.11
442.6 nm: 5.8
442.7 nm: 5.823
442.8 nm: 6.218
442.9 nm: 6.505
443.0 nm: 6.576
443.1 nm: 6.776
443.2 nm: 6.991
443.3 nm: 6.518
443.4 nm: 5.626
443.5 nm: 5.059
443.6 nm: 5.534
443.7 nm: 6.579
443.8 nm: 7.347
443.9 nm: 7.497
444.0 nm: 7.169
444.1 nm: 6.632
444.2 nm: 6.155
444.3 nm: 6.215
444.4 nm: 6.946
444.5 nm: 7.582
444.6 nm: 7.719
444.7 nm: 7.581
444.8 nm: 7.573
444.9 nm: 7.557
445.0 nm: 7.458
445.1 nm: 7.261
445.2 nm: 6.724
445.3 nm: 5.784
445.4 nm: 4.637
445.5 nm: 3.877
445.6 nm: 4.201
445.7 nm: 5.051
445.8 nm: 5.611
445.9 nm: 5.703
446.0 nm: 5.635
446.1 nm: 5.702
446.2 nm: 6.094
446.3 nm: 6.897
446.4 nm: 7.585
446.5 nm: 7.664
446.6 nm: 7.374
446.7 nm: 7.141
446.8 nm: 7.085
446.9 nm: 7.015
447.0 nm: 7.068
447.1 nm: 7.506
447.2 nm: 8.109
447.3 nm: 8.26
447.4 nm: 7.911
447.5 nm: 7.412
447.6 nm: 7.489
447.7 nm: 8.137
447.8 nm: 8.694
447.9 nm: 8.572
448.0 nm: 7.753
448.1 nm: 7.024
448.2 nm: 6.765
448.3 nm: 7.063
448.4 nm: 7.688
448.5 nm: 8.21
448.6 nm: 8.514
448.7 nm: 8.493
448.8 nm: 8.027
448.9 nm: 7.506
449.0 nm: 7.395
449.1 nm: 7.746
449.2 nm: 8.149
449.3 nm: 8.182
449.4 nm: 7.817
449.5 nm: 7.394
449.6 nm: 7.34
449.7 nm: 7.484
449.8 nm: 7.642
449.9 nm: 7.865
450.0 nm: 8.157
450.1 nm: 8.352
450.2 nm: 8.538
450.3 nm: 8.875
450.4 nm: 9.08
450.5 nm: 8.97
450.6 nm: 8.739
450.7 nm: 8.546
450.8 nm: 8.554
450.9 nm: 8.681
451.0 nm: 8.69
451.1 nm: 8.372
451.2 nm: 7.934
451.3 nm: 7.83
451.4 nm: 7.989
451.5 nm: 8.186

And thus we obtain -0.26 nm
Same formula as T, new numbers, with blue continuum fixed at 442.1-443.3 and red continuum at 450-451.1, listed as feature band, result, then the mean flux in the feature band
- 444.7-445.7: 0.14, 6.14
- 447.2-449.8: 0.09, 7.8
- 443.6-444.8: -0.01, 7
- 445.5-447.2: 0.25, 6.43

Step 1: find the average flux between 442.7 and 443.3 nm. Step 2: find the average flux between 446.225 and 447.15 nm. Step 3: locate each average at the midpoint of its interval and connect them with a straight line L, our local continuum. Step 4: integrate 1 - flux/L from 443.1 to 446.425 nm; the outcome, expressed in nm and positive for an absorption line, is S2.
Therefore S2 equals 0.23 nm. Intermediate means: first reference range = 6.54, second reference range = 7.23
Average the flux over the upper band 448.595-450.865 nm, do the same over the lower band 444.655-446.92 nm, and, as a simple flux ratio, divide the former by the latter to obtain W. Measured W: 1.3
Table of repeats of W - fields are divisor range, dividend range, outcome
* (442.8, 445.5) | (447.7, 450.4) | 1.19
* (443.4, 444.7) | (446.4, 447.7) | 1.12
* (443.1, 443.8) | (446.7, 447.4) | 1.21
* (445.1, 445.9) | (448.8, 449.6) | 1.46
